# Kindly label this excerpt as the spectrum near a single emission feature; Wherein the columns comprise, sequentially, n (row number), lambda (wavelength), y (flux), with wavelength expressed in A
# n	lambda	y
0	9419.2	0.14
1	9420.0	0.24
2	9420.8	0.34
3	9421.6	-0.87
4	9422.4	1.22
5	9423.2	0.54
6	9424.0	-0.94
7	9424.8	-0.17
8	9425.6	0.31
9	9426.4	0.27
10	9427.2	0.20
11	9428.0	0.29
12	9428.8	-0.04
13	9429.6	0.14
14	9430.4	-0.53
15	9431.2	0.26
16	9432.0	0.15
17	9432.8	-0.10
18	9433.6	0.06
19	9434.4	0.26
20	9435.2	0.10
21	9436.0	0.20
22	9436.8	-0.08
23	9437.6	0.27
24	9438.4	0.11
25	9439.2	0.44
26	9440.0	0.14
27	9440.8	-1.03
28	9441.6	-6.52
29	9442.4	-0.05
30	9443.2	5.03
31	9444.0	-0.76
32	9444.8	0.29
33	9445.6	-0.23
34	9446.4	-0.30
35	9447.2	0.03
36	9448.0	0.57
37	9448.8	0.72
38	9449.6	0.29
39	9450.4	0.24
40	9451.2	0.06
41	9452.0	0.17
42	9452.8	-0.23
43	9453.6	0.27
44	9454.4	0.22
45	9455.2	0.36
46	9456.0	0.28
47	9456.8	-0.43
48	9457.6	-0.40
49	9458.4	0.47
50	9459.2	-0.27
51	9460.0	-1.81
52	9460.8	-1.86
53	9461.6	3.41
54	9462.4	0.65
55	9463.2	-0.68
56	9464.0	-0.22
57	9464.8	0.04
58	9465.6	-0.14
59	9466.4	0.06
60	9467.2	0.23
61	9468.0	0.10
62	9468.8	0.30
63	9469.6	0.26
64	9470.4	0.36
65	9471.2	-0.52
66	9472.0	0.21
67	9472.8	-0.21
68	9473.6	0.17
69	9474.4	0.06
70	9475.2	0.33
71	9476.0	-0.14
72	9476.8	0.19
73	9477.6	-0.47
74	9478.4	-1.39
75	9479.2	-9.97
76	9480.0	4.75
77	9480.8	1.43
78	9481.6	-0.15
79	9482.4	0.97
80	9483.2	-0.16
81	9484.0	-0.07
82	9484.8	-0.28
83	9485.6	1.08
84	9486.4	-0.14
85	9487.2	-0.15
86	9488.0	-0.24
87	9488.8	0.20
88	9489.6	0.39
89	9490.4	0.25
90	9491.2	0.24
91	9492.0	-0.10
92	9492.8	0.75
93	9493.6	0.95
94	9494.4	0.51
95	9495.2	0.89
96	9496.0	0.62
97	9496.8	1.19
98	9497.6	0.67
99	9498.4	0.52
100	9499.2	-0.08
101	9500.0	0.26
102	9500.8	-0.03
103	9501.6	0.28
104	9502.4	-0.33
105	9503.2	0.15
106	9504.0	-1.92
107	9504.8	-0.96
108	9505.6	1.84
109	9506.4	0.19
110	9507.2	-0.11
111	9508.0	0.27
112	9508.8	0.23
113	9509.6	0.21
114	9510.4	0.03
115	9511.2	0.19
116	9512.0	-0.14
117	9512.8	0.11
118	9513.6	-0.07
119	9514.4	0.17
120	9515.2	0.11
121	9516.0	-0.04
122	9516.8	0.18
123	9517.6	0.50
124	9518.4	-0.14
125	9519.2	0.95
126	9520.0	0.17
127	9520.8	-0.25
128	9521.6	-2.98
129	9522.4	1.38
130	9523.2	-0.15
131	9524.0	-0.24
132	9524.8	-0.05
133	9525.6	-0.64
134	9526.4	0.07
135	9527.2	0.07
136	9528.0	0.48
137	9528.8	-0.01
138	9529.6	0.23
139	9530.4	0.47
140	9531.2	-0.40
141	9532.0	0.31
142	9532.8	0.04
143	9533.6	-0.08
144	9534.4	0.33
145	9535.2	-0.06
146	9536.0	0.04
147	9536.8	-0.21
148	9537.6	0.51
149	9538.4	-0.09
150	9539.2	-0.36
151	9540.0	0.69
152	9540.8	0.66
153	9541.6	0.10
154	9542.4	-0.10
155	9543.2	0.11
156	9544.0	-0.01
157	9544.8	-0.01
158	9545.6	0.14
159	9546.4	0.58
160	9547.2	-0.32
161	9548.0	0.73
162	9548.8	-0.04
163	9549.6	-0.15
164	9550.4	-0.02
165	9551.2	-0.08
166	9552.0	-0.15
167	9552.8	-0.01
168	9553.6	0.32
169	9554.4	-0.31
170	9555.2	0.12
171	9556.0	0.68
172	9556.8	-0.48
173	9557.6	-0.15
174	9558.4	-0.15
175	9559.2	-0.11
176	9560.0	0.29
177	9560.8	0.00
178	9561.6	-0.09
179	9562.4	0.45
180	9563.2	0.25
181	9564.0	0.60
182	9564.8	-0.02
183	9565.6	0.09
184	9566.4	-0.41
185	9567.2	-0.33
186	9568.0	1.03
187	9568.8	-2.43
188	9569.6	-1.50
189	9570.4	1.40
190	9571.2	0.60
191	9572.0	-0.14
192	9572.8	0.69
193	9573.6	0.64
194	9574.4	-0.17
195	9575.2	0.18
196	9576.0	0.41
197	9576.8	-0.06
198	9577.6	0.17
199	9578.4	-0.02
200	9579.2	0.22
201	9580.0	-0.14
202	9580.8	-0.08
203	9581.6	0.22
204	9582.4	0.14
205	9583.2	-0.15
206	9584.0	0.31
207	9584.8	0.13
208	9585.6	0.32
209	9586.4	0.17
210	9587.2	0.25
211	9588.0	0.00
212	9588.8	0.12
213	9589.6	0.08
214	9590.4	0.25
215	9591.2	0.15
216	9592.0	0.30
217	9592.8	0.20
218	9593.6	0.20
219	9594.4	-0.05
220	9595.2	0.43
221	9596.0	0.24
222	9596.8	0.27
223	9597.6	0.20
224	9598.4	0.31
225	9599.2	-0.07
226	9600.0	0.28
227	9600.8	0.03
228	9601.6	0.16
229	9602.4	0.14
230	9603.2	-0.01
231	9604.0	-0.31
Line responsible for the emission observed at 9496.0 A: H-beta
